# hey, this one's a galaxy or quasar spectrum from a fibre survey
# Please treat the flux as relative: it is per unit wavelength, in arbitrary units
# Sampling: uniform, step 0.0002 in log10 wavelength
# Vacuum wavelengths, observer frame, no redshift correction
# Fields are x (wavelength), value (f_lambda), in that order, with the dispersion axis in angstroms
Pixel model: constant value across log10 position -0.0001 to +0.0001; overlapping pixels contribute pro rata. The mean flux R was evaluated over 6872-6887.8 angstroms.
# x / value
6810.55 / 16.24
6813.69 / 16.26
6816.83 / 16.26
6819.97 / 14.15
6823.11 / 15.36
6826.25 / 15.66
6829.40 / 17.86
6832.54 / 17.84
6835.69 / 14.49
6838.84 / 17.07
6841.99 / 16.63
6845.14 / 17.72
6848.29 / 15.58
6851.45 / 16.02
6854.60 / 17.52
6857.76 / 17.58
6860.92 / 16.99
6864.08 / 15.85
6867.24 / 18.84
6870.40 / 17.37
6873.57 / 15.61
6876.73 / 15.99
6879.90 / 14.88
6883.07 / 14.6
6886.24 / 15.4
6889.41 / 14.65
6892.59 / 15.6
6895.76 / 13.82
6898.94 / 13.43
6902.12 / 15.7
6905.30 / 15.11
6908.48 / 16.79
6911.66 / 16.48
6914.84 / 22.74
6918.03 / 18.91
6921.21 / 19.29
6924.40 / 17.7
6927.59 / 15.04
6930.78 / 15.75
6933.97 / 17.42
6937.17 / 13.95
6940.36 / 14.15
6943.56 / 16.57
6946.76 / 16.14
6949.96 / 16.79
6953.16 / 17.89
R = 15.3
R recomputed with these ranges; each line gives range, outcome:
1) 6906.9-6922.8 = 18.9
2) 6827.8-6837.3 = 16.7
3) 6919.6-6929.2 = 17.4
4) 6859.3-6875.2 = 16.9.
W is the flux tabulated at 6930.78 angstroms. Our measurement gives 15.75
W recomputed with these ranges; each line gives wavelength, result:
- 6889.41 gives 14.65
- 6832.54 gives 17.84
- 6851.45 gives 16.02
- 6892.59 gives 15.6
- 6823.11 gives 15.36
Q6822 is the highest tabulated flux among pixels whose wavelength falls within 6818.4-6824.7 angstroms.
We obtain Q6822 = 15.36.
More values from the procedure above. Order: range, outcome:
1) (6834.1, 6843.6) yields 17.07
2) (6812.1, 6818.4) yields 16.26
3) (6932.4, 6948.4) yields 17.42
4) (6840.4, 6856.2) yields 17.72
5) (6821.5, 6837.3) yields 17.86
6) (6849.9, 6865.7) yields 17.58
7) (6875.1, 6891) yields 15.99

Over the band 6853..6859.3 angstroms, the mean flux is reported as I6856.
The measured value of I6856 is 17.6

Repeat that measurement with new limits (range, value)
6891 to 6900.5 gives 14.3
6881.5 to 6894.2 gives 15.1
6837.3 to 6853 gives 16.6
